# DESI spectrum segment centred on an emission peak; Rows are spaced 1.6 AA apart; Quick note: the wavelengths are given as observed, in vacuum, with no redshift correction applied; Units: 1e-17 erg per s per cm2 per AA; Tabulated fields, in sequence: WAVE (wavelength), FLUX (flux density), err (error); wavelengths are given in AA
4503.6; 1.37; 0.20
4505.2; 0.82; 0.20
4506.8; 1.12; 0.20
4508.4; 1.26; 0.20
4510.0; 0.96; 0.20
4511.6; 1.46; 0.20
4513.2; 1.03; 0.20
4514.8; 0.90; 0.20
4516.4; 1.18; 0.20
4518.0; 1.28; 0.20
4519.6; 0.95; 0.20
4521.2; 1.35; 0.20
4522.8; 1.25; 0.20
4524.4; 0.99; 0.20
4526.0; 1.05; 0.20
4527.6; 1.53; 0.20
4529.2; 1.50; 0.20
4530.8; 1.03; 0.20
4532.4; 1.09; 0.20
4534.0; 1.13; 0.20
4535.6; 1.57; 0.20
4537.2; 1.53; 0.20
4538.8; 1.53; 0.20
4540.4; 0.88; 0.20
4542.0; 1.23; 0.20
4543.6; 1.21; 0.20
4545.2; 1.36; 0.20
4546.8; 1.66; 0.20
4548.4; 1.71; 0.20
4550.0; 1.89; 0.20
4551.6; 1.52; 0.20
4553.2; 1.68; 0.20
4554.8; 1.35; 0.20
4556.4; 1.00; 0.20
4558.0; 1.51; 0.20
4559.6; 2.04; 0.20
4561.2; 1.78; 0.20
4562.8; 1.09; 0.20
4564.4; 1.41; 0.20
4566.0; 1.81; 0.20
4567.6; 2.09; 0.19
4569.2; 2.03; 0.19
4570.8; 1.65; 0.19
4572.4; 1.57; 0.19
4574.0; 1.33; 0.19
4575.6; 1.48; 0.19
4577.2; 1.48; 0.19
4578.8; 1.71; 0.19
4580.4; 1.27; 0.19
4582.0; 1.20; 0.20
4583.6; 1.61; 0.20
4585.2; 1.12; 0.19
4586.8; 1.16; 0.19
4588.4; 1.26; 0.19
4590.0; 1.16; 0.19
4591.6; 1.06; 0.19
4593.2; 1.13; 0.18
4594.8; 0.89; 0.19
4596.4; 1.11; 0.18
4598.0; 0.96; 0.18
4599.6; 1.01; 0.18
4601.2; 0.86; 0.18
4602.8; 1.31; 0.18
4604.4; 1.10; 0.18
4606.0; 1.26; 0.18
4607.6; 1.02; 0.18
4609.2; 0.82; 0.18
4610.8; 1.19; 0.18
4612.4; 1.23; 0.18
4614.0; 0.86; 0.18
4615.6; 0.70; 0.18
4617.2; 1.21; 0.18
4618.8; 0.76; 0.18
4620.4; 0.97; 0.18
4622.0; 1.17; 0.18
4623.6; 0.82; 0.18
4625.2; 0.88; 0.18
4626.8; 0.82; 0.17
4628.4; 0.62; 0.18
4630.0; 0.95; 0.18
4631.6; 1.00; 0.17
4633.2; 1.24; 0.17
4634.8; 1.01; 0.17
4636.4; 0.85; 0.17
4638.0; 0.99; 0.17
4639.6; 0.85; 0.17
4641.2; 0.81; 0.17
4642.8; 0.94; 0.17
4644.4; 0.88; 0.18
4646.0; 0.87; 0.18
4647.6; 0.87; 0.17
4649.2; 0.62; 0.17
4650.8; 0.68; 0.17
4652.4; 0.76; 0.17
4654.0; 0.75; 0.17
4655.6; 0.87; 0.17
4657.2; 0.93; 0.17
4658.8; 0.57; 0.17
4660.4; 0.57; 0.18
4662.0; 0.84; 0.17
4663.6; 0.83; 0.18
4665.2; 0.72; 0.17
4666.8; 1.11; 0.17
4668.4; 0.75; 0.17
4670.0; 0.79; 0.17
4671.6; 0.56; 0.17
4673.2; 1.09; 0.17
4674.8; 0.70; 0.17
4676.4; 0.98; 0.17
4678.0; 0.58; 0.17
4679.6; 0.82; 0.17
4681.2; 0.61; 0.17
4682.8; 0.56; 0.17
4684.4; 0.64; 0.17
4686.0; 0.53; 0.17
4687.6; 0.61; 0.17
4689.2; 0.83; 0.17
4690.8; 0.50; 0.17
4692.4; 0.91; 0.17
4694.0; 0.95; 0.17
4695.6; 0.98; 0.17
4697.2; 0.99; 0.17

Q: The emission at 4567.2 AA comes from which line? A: C IV 1549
